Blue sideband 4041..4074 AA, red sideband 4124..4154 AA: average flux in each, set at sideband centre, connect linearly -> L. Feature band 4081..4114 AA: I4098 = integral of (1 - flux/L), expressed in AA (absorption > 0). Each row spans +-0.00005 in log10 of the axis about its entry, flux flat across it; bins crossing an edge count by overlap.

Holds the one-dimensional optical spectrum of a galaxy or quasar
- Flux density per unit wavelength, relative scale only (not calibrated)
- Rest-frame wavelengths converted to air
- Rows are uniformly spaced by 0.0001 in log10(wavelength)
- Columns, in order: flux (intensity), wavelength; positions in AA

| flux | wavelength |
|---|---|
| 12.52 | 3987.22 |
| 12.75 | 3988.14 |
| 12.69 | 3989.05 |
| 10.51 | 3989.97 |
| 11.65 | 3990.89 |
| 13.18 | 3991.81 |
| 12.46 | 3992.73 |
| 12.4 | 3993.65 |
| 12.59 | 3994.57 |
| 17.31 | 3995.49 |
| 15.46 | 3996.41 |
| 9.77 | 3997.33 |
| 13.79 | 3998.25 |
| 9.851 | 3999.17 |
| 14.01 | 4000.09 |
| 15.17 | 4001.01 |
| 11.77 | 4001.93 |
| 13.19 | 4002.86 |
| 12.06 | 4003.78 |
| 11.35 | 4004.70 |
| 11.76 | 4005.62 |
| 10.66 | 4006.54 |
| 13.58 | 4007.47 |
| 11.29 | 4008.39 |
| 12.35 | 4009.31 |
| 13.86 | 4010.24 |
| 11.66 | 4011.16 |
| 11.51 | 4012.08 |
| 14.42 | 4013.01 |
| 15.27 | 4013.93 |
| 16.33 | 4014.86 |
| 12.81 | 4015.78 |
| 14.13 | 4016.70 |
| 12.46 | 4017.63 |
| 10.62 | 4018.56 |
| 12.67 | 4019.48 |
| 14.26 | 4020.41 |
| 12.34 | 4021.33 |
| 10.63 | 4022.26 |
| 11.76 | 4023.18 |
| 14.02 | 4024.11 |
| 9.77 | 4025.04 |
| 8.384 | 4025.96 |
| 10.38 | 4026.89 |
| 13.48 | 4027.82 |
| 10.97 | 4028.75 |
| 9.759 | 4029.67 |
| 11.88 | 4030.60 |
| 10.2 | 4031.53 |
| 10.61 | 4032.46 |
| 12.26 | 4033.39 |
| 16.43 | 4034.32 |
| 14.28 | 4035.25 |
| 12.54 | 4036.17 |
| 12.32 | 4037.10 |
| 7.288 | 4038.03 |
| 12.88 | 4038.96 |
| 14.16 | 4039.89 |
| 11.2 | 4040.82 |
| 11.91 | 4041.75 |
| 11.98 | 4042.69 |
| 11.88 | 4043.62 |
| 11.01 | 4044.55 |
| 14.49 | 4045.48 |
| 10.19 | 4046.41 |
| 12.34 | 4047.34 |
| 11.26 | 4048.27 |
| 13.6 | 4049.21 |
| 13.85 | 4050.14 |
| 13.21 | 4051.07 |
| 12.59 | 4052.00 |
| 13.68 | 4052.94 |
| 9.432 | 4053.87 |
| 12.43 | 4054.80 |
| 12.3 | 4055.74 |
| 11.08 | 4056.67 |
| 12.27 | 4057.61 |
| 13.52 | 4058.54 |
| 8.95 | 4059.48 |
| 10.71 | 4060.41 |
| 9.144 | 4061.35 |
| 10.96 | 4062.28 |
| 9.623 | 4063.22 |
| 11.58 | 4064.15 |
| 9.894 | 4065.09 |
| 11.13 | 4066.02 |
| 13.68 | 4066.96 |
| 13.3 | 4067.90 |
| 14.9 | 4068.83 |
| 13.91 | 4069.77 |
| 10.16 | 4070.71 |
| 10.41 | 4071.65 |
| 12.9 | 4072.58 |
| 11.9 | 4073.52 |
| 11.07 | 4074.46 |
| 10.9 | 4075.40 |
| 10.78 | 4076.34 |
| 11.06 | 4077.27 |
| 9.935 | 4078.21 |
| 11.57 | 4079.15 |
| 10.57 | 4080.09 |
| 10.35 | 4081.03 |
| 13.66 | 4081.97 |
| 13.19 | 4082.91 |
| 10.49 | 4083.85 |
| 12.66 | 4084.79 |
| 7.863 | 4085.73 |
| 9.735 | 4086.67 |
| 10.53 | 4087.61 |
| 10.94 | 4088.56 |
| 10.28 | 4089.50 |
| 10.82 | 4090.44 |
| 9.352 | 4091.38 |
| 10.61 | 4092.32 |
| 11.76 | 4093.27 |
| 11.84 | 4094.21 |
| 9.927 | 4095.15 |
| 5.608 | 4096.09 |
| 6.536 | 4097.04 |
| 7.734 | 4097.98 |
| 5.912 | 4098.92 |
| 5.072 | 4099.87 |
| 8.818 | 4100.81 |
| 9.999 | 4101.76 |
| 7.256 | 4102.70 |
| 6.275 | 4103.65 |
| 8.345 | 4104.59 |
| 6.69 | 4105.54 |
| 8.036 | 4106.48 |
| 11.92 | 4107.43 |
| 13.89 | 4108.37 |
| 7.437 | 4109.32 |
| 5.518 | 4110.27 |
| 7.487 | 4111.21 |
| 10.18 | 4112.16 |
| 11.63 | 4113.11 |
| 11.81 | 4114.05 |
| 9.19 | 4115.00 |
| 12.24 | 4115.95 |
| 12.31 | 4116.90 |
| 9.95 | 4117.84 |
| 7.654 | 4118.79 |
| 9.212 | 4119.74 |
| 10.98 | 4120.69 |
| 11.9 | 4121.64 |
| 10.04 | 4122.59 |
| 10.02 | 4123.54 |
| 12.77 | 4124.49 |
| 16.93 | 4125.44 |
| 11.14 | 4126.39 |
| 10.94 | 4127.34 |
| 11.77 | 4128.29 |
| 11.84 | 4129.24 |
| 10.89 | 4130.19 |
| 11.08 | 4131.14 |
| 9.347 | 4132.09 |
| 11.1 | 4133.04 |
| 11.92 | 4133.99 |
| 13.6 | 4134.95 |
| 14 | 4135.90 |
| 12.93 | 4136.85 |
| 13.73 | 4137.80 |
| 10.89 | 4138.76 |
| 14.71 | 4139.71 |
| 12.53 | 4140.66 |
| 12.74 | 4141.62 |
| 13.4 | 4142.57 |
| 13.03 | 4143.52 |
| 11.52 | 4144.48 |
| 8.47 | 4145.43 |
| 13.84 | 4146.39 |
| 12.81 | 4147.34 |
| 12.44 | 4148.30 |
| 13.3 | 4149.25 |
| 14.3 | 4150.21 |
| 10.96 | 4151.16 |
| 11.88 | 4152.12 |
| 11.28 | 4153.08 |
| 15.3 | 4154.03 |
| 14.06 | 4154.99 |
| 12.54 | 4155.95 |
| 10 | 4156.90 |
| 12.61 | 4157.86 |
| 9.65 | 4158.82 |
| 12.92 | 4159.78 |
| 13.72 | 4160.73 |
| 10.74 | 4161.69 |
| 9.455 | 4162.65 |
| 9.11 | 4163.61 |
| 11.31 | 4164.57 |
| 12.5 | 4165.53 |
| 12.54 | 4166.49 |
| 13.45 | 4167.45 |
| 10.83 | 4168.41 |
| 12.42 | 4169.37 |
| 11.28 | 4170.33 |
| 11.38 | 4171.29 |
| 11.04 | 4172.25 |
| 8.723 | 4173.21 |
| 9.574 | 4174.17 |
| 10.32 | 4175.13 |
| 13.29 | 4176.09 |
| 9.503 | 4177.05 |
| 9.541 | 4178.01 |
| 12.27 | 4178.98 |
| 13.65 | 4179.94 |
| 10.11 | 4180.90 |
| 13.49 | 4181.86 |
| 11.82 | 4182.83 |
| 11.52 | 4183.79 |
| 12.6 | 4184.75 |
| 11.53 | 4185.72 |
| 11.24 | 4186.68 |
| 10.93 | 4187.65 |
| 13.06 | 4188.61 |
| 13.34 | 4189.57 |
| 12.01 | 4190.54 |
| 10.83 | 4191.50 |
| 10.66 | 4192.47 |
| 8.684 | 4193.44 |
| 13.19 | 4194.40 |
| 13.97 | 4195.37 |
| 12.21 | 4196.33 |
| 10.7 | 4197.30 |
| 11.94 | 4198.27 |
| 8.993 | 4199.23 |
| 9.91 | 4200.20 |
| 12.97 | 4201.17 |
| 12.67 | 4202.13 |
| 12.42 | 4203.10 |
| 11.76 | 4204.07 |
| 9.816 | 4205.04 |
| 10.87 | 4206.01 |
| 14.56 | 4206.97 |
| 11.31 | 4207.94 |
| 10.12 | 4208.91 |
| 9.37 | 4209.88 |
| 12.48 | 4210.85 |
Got 7.4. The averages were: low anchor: 11.9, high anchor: 12.4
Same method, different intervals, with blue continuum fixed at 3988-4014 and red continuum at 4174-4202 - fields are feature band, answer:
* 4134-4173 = -1.46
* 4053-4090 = 2.85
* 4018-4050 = 1.46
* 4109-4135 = 2.65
